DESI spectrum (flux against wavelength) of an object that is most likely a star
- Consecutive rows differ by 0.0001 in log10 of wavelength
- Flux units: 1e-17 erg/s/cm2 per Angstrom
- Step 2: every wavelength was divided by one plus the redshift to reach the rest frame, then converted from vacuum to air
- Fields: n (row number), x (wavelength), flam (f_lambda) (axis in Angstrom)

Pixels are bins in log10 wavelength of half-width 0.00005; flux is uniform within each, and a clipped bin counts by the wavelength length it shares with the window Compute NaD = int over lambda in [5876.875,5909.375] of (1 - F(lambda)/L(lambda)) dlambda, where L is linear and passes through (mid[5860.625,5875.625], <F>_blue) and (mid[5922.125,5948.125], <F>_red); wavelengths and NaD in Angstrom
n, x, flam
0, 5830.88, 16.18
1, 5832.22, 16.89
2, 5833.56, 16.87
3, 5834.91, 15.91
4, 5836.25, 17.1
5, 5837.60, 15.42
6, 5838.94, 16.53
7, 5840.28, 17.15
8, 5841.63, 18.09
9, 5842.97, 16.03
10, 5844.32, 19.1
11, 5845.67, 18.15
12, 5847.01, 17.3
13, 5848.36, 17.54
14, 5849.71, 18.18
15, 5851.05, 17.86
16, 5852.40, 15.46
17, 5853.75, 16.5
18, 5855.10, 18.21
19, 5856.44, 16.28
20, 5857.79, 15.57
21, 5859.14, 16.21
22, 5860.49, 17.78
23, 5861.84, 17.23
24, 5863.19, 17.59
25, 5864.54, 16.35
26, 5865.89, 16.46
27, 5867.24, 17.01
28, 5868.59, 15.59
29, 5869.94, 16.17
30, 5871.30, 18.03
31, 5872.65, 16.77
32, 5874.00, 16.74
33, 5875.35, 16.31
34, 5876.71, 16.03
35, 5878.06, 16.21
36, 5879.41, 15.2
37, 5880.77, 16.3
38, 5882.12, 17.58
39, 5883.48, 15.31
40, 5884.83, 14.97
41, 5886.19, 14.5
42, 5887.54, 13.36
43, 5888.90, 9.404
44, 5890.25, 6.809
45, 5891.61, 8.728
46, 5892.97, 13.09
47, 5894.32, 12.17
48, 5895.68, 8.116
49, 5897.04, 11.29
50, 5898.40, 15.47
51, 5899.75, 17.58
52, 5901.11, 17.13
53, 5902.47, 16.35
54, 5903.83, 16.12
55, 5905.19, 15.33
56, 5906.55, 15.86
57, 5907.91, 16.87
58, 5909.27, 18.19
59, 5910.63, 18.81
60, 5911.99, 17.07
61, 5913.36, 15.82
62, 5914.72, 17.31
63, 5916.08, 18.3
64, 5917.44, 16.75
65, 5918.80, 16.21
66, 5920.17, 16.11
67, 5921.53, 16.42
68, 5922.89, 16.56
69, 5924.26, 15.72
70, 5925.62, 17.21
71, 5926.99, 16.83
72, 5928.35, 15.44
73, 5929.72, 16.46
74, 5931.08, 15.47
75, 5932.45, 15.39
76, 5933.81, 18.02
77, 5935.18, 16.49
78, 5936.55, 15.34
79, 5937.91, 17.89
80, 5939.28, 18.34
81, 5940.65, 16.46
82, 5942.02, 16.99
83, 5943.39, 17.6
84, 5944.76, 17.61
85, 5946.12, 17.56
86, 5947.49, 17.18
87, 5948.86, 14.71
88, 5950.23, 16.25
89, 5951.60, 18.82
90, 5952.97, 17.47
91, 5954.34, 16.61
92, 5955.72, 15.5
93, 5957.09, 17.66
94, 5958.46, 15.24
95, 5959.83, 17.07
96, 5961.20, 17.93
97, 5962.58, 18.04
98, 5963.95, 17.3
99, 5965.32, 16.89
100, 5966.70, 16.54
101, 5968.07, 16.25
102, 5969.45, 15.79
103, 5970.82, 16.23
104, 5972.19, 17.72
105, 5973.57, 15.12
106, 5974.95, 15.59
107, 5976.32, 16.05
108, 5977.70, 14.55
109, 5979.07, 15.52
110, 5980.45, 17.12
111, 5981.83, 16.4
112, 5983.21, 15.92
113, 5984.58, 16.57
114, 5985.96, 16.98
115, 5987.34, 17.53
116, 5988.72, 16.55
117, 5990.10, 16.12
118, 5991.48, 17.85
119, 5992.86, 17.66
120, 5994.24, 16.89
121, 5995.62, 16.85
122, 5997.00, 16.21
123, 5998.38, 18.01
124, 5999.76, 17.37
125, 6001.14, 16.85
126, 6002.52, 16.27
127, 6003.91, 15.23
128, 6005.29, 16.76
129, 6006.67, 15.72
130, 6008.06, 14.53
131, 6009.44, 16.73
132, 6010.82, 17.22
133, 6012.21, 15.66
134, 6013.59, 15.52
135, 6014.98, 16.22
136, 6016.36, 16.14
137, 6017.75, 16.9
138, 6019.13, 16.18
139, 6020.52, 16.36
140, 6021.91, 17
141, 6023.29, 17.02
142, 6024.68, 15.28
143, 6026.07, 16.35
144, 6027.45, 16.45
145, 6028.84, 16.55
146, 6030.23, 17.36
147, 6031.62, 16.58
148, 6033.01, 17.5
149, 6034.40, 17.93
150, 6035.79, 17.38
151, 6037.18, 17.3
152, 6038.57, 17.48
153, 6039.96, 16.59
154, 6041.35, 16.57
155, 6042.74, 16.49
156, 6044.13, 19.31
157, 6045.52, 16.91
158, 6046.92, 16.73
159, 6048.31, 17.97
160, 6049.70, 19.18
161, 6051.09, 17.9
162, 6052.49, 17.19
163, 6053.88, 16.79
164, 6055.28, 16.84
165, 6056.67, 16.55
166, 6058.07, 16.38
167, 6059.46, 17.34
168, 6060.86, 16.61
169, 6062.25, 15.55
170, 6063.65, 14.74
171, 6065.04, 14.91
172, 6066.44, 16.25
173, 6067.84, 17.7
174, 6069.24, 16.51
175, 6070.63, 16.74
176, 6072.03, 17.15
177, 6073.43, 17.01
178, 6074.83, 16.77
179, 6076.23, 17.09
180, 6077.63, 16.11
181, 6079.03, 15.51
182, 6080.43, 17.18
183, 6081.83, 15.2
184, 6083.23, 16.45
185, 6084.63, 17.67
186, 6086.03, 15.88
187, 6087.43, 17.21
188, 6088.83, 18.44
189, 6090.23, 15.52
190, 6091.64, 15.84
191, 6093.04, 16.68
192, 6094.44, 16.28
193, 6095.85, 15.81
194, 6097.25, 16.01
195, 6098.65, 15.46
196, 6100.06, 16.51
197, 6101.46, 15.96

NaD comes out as 5.00 Angstrom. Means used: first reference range 16.8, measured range 14.2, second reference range 16.8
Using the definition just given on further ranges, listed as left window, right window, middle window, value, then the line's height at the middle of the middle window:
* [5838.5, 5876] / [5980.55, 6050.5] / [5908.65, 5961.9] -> 0.2 Angstrom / 16.9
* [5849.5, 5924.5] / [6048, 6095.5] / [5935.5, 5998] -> -2.4 Angstrom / 16.1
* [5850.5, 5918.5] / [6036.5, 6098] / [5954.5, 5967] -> -0.6 Angstrom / 16.1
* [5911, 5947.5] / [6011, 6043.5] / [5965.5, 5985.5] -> 0.7 Angstrom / 16.7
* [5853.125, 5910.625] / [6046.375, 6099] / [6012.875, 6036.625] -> -0.5 Angstrom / 16.3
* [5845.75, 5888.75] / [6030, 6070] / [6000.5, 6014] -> 0.6 Angstrom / 16.8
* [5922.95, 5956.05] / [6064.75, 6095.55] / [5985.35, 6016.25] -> 0.2 Angstrom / 16.7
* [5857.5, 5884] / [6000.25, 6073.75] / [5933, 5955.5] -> -0.6 Angstrom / 16.6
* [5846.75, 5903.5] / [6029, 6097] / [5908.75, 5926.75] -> -1.4 Angstrom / 15.7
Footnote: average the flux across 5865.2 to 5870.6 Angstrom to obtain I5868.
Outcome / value 16.3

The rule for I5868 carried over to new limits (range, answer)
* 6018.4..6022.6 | 16.5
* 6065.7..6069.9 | 16.8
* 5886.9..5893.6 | 10.2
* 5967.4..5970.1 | 16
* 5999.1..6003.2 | 16.8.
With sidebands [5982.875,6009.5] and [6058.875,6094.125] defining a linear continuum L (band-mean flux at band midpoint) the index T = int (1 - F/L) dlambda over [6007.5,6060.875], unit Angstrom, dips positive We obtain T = -0.9 Angstrom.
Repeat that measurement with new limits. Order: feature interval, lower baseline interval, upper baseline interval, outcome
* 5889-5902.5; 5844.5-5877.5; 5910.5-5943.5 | 3.6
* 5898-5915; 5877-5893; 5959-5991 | -3.0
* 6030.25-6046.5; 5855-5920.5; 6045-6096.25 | -0.8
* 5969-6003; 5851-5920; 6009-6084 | -0.5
